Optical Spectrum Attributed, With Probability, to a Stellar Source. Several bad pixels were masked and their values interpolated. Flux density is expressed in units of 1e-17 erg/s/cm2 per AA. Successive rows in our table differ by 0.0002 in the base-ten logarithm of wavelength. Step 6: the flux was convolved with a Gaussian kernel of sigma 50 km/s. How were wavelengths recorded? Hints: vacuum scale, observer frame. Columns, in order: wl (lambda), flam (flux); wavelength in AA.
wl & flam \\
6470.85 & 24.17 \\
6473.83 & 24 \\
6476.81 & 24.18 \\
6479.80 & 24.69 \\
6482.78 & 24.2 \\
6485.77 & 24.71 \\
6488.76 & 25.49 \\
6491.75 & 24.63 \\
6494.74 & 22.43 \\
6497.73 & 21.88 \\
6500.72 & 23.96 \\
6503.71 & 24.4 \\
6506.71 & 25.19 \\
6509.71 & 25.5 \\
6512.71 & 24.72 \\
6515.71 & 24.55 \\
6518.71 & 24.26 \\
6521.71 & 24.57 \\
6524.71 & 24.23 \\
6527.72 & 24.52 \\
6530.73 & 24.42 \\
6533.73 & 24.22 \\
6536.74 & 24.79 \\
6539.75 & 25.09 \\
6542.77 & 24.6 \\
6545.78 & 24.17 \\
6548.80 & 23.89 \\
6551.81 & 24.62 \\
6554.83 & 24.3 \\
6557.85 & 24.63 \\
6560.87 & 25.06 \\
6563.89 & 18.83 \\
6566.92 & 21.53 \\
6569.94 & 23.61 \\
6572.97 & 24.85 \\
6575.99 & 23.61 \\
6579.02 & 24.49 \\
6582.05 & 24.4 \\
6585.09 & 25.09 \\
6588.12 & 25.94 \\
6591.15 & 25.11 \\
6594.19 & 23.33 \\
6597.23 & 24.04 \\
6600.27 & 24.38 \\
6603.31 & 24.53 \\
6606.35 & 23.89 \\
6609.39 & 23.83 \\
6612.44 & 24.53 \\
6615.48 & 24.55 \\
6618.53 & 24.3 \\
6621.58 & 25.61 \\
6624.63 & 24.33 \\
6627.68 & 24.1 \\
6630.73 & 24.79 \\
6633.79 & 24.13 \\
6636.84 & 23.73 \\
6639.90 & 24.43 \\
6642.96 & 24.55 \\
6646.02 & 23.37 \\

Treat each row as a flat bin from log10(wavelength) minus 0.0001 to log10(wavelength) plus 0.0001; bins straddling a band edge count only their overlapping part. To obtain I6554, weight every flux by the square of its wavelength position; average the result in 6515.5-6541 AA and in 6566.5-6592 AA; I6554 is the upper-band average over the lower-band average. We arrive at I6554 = 1.0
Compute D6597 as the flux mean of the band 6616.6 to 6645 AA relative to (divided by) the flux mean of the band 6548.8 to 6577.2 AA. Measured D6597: 1.0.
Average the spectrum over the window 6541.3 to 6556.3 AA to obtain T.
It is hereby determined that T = 24.3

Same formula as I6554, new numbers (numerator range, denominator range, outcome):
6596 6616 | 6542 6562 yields 1.01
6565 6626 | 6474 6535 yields 1.03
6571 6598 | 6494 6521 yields 1.04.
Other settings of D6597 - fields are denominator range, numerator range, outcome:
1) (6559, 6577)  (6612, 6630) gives 1.07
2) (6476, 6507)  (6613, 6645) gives 1.01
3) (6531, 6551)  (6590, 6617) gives 0.99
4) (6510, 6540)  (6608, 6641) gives 0.99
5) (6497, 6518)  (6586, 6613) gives 1.00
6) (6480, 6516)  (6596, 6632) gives 1.00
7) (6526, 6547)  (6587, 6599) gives 1.00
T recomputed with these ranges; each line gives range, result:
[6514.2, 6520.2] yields 24.4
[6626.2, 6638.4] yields 24.2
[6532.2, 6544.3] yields 24.7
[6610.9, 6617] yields 24.5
